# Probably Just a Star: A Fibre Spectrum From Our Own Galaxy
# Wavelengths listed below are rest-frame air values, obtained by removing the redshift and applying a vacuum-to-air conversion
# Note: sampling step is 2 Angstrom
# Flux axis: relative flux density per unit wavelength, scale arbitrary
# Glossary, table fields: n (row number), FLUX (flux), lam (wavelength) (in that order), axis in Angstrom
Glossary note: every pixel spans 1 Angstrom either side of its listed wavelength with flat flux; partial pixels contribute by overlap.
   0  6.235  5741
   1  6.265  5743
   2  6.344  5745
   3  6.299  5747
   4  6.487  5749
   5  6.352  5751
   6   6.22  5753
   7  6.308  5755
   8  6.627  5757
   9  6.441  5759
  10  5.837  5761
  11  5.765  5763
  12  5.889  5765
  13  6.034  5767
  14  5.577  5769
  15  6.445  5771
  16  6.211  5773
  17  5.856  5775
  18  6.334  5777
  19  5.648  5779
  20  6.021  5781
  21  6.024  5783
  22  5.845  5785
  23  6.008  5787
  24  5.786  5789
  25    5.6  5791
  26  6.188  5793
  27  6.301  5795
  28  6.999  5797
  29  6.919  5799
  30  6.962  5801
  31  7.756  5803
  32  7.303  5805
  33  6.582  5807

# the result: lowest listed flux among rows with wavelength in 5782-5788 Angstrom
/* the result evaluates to 5.845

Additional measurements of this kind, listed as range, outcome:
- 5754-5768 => 5.765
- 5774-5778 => 5.856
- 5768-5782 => 5.577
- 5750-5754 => 6.22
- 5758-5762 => 5.837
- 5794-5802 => 6.301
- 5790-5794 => 5.6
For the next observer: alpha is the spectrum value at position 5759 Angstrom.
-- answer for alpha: 6.441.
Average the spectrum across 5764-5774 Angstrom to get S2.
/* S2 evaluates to 6.03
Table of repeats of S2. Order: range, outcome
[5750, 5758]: 6.38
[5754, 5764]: 6.2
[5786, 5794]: 5.9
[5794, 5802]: 6.8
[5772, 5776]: 6.03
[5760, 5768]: 5.88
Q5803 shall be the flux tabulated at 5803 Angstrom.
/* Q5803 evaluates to 7.756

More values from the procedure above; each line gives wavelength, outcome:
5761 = 5.837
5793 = 6.188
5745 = 6.344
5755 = 6.308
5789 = 5.786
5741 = 6.235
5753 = 6.22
